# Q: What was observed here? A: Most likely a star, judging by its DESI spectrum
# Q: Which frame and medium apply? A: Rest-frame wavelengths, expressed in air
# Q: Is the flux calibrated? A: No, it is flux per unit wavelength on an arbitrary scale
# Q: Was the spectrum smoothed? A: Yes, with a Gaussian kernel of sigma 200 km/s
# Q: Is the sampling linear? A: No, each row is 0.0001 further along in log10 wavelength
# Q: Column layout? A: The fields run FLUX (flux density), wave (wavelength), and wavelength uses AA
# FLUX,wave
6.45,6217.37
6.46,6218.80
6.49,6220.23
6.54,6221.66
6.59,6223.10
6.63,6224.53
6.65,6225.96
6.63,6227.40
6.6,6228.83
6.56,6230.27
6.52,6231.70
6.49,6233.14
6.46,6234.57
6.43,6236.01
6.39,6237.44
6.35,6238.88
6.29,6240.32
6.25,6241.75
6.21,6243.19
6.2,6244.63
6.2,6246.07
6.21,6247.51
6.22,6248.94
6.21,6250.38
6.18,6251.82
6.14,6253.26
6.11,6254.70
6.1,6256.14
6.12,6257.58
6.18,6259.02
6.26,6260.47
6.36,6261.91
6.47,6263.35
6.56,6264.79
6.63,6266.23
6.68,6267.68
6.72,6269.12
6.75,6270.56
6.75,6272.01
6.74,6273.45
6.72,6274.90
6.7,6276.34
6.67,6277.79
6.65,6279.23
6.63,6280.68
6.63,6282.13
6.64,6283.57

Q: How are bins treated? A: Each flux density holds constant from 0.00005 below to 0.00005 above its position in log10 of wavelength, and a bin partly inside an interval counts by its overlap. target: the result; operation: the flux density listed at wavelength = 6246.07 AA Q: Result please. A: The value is 6.2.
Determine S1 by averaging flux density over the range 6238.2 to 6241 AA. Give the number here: 6.31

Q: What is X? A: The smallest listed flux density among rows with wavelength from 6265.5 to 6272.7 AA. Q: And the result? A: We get 6.63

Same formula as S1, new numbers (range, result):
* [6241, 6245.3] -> 6.22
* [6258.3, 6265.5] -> 6.36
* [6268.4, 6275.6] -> 6.73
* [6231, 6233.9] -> 6.51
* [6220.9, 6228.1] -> 6.6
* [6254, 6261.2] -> 6.15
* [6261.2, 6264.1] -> 6.43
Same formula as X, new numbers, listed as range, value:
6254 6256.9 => 6.1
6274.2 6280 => 6.65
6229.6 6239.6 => 6.35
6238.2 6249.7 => 6.2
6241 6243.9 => 6.21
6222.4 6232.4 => 6.52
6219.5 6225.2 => 6.49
